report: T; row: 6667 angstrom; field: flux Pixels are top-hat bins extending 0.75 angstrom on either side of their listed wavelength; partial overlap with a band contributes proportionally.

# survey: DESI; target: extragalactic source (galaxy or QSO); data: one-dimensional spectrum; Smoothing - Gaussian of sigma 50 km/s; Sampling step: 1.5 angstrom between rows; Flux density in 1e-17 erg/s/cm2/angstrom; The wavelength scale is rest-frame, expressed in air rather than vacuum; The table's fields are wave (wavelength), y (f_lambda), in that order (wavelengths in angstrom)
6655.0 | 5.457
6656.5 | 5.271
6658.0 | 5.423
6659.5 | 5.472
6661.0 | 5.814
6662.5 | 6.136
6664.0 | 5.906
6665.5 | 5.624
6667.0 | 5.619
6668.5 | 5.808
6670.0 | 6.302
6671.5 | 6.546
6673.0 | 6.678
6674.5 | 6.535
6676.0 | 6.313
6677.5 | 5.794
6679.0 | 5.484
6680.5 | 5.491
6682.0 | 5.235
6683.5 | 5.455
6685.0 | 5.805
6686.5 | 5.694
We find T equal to 5.619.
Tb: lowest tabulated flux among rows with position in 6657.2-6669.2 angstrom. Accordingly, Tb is 5.423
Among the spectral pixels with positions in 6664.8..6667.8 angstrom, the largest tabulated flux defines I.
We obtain 5.624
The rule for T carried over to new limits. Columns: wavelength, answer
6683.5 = 5.455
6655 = 5.457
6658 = 5.423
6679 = 5.484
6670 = 6.302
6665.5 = 5.624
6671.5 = 6.546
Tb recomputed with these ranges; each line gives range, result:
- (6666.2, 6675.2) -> 5.619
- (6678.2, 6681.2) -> 5.484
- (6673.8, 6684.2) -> 5.235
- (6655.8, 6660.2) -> 5.271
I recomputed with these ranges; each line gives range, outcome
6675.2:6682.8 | 6.313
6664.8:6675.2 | 6.678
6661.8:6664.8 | 6.136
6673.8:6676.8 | 6.535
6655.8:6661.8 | 5.814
